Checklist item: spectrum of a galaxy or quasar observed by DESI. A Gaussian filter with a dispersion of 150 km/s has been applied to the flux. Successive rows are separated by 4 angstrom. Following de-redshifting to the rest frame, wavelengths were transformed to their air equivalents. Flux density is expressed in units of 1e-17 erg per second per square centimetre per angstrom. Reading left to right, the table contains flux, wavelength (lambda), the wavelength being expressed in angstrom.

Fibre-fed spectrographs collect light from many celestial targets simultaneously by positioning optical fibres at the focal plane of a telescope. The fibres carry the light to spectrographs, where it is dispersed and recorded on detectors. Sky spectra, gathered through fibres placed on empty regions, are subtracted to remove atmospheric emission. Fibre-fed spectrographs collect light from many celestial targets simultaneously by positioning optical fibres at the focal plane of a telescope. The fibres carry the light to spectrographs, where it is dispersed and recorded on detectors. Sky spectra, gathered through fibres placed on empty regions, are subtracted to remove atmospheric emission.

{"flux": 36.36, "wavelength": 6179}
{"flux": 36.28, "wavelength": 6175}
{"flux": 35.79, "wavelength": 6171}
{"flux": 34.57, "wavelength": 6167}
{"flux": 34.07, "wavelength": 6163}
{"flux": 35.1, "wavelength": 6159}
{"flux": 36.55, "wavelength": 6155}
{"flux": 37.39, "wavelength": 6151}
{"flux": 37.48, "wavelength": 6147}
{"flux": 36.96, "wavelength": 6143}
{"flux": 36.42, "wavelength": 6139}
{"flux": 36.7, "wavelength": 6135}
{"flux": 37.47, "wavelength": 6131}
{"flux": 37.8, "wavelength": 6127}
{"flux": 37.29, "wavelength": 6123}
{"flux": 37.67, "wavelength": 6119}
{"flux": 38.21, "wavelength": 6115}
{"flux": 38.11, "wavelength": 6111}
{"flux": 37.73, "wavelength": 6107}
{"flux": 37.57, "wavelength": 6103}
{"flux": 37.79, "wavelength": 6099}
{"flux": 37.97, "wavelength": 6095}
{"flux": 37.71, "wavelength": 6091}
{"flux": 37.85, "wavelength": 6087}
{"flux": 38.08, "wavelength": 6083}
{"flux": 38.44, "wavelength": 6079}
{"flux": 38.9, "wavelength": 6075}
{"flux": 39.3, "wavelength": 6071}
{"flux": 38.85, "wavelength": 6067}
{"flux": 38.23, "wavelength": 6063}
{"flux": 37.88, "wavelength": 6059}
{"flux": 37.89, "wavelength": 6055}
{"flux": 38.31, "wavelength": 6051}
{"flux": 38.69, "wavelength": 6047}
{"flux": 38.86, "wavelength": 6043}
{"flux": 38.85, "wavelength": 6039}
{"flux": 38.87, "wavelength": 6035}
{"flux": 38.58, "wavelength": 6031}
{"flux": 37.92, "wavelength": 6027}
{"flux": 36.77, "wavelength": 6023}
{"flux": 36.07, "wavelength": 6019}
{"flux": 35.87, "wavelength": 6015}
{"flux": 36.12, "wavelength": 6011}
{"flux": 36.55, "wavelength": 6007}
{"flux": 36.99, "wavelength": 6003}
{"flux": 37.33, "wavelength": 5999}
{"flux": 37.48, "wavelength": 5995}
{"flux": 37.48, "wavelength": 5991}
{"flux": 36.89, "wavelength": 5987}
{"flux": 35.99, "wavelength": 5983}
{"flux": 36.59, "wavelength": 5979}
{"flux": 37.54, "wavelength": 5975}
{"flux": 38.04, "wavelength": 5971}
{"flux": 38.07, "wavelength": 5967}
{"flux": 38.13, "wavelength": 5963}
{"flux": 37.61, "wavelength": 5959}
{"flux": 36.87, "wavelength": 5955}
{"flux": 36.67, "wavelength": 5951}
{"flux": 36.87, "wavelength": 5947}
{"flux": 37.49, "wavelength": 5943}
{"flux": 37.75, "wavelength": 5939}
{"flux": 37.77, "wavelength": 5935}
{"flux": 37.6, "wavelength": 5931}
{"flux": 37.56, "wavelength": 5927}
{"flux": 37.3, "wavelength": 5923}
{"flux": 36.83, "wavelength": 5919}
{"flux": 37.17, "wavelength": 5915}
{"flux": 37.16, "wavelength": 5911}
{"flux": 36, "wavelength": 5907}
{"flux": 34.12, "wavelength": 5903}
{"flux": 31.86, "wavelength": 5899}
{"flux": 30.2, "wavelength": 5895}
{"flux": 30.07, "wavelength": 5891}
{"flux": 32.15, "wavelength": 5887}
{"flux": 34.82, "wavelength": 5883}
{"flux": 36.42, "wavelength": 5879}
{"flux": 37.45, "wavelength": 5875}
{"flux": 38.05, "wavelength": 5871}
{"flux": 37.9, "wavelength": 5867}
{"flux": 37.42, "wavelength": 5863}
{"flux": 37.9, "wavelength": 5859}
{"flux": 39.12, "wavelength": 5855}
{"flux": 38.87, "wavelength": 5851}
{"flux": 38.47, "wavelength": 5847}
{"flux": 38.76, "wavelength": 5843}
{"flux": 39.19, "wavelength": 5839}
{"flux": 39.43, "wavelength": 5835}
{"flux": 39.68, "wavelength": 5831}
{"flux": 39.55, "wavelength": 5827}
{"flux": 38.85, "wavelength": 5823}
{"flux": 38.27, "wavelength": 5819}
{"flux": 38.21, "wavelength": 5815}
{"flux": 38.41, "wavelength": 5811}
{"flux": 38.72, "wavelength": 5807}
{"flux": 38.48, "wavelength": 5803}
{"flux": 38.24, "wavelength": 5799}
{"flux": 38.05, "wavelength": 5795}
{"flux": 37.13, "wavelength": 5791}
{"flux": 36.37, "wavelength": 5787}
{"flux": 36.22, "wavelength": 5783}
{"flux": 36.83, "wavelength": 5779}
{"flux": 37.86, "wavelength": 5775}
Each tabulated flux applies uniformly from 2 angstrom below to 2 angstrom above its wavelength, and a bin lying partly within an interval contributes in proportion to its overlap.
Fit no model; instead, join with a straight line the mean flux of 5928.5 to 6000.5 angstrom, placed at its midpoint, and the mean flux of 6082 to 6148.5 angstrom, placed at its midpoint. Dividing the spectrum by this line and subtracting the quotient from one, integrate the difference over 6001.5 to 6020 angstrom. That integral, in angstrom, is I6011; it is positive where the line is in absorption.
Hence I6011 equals 0.5 angstrom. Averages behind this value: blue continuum 37.3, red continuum 37.6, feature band 36.3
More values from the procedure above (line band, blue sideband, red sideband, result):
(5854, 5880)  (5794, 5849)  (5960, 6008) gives 0.4 angstrom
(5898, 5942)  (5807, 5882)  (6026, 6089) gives 2.1 angstrom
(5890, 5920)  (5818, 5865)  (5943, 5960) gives 2.8 angstrom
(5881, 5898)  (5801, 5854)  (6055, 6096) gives 3.0 angstrom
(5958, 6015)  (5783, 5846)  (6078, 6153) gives 1.2 angstrom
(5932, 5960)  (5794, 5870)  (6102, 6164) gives 0.5 angstrom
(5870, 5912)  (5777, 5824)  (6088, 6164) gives 3.8 angstrom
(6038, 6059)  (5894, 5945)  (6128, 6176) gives -1.3 angstrom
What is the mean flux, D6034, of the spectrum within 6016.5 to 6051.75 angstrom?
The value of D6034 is 38.1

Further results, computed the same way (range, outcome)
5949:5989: 37.2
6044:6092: 38.4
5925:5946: 37.6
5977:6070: 37.5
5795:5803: 38.3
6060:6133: 38.1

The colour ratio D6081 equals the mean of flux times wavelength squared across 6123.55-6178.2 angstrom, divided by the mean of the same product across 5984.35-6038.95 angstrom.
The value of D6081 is 1.02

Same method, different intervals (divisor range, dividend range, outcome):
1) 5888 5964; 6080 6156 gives 1.11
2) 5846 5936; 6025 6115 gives 1.12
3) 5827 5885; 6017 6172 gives 1.07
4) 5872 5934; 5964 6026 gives 1.08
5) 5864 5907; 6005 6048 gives 1.14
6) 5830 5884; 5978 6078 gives 1.05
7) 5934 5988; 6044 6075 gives 1.07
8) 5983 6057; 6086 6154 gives 1.03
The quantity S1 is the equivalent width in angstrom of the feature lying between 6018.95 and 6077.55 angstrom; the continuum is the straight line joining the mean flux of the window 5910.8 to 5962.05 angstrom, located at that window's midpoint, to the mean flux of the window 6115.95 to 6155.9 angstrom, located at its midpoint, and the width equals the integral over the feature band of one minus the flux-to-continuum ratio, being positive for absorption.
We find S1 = -1.7 angstrom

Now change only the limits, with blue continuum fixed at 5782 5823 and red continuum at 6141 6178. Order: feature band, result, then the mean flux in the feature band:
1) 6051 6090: -1.99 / 38.4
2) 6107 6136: -1.13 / 37.6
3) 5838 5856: -0.57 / 38.9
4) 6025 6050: -1.33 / 38.6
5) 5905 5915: 0.17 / 36.7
